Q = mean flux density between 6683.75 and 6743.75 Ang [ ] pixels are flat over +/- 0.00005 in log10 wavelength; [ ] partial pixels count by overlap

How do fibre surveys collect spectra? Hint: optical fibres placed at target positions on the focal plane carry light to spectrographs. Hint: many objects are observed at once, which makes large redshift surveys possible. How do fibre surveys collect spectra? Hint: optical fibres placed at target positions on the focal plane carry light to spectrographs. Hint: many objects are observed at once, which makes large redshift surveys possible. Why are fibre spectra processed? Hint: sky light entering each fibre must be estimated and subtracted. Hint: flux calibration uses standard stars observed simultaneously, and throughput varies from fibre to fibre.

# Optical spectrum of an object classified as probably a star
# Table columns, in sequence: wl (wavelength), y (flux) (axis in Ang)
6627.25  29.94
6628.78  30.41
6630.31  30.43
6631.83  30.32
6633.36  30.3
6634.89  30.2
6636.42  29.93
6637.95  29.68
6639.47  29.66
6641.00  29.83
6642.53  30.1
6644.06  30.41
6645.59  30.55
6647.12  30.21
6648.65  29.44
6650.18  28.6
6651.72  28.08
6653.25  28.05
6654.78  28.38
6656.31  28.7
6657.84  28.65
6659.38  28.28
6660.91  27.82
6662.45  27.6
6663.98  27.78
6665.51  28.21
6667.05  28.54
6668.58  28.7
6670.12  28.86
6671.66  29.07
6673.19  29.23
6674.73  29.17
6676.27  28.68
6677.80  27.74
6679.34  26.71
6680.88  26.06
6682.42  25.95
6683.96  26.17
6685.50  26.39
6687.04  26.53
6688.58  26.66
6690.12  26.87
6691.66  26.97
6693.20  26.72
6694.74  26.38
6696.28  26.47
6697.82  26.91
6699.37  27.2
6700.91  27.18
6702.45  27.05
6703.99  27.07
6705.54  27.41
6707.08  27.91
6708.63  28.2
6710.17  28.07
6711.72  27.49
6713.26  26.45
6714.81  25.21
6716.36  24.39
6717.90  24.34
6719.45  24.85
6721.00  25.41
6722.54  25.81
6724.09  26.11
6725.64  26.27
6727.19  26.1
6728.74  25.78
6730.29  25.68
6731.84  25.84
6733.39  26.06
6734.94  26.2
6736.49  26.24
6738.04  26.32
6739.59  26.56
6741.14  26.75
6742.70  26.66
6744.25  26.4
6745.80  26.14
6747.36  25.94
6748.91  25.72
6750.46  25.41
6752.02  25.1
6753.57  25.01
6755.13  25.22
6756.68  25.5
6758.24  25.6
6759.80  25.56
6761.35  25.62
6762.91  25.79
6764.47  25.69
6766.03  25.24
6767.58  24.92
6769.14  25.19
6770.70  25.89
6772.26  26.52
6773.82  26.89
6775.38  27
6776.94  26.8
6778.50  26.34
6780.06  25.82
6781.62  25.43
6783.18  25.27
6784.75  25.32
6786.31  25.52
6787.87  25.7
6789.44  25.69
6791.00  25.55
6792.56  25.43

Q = 26.4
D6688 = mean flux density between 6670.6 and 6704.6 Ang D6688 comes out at 27.2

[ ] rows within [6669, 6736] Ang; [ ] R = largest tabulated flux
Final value 29.23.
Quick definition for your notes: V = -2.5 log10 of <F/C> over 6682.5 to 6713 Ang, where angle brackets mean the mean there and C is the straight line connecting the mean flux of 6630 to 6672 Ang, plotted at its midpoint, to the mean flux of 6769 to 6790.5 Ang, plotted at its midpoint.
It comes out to 0.04 mag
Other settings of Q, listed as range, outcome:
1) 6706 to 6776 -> 26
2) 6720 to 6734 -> 25.9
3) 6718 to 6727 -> 25.6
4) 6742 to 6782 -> 25.8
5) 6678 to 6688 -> 26.4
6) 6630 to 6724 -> 27.8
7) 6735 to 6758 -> 25.9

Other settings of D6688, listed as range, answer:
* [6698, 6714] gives 27.4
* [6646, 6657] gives 28.8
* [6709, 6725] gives 25.9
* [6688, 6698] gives 26.7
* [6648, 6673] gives 28.4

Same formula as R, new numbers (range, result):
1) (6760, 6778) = 27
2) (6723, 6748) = 26.75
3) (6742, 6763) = 26.66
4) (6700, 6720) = 28.2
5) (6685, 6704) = 27.2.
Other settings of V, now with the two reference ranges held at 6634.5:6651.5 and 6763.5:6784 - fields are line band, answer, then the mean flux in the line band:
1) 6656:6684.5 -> 0.038 mag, 28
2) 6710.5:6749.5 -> 0.051 mag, 26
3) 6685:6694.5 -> 0.068 mag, 26.7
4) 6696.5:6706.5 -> 0.037 mag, 27.1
